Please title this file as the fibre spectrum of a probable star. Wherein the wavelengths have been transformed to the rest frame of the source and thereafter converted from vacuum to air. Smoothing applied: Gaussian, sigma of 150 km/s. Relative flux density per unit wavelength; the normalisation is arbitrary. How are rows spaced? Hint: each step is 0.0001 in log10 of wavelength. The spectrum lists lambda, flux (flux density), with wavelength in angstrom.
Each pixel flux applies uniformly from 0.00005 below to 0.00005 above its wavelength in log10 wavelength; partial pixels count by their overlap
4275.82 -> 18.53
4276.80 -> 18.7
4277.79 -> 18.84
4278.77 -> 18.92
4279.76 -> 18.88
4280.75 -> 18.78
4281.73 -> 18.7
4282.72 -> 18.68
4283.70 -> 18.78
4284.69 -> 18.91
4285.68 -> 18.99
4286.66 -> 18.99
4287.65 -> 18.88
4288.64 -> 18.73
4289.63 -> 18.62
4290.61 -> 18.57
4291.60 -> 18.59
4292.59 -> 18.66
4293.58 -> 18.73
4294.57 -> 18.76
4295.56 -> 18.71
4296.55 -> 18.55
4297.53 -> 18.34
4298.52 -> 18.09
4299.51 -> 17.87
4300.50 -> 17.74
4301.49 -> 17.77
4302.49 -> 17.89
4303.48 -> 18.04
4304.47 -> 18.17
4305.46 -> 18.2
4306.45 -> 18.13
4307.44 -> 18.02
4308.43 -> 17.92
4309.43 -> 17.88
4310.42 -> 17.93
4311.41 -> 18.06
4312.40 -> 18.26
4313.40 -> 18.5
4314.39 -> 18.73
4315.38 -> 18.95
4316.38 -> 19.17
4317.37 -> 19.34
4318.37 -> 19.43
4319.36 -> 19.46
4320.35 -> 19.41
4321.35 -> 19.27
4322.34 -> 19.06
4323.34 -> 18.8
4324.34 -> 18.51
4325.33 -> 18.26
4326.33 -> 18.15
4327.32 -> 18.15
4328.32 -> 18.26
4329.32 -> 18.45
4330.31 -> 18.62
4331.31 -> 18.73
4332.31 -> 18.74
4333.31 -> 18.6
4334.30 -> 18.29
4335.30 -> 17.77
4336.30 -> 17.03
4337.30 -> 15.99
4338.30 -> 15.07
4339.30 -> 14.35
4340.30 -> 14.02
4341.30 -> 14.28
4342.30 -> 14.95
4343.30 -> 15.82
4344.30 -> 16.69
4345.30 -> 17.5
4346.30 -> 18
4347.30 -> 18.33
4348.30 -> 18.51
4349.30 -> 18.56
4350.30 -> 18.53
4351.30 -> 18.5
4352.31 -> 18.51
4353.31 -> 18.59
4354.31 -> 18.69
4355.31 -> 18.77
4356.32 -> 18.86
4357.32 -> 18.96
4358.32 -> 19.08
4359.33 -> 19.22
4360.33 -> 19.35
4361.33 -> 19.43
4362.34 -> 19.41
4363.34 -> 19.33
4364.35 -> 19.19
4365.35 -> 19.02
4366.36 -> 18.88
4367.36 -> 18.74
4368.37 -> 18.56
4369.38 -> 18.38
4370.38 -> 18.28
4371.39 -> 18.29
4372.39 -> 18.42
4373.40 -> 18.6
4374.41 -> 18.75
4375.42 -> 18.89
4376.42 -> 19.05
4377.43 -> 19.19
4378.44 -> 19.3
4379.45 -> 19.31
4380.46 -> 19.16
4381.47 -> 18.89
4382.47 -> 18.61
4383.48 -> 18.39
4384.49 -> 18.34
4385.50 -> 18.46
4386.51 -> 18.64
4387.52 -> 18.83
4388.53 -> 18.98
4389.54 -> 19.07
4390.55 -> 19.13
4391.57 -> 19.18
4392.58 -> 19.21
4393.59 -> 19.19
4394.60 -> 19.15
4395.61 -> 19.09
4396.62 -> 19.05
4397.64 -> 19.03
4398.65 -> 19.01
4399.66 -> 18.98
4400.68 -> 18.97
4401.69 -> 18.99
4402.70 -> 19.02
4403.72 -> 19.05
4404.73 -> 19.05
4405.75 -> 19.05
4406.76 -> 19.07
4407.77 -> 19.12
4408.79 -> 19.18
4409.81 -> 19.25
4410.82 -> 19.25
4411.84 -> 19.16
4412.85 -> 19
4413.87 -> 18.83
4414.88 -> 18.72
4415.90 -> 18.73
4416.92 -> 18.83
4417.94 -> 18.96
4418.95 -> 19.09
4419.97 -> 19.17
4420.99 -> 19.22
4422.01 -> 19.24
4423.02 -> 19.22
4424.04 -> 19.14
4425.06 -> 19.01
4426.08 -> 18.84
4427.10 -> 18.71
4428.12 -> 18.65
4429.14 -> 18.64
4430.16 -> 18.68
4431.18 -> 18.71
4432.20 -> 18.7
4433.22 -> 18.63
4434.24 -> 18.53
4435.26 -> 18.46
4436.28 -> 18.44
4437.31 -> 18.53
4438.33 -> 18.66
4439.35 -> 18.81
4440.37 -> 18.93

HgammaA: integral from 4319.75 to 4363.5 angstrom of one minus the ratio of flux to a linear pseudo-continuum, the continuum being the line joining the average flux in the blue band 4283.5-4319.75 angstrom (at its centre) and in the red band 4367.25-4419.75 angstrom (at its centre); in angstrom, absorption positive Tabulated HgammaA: 1.6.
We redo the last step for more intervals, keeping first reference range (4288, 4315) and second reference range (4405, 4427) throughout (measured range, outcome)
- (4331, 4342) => 1.2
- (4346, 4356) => 0.1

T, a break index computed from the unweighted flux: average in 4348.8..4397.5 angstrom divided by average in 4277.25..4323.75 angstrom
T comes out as 1.0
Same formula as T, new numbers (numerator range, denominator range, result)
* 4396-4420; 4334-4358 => 1.10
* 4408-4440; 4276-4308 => 1.02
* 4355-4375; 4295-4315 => 1.04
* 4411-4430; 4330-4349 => 1.12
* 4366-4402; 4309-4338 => 1.02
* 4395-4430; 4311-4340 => 1.04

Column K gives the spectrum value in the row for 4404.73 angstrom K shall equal 19.05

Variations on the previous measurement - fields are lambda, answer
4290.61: 18.57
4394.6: 19.15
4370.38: 18.28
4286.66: 18.99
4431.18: 18.71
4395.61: 19.09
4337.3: 15.99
